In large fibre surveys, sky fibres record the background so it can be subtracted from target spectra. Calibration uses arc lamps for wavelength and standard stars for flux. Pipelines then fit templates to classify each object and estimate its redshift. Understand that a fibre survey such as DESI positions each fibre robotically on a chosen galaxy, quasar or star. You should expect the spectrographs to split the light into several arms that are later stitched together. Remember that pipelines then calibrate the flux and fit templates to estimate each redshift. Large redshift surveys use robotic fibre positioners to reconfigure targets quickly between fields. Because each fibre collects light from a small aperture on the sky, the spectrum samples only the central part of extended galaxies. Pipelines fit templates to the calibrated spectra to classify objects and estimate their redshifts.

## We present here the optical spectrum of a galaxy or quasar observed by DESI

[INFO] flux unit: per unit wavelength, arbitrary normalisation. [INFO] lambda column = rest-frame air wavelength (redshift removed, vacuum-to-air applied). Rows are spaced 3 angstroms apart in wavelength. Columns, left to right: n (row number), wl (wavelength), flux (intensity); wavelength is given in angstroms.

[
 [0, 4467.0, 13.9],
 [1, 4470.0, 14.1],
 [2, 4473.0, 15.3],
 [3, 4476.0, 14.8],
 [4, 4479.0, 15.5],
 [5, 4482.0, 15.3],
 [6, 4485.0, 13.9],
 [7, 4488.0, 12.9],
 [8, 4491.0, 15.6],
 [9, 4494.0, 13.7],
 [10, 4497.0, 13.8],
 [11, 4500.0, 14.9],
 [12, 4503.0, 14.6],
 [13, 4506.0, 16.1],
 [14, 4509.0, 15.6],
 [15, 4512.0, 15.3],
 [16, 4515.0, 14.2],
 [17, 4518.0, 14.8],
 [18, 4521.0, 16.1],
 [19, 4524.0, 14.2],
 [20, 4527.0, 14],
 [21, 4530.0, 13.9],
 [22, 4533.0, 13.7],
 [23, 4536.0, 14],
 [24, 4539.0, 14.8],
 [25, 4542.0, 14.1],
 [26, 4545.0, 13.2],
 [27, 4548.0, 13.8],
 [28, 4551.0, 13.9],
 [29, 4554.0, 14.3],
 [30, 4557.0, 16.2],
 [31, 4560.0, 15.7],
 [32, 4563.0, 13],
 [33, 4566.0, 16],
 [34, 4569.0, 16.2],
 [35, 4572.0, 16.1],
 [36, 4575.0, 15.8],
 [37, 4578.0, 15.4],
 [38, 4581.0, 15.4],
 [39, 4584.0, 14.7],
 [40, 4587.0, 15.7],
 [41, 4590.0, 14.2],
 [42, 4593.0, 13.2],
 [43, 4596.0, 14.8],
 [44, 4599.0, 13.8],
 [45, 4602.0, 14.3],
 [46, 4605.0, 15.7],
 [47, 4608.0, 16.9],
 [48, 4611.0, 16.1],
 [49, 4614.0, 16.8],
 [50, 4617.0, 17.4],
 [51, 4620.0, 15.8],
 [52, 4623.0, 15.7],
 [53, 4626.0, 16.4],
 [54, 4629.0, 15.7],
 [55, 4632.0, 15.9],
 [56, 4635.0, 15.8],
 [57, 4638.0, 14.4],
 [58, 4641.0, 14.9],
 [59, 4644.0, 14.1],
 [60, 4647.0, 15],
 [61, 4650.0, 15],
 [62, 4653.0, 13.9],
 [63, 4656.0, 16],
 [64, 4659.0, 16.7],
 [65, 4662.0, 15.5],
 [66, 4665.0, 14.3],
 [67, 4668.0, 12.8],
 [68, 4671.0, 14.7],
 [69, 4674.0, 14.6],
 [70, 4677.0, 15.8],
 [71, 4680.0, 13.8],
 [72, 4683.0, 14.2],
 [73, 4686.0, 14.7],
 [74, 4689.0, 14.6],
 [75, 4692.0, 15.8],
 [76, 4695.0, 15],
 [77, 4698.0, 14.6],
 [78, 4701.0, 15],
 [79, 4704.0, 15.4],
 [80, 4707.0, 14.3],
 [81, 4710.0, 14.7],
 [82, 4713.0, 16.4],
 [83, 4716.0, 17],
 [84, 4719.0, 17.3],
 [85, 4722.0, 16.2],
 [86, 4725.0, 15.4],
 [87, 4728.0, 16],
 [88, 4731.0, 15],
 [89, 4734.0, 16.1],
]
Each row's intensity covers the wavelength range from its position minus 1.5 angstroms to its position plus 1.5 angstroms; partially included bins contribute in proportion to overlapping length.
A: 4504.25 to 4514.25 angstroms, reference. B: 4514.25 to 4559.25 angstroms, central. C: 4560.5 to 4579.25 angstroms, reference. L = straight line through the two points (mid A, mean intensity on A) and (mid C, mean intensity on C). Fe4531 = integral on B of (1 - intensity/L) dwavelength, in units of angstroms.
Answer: 3.2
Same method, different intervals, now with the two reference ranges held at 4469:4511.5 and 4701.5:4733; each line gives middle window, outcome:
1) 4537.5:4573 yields 0.7 angstroms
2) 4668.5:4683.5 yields 1.0 angstroms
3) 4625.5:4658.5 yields 0.5 angstroms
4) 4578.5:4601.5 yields 0.9 angstroms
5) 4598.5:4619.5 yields -0.9 angstroms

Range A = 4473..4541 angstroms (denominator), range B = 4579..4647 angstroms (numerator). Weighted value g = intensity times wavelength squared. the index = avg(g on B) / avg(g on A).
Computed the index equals 1.10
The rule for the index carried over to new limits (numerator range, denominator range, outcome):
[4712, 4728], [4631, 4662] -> 1.12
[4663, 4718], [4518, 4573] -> 1.09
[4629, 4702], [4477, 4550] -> 1.10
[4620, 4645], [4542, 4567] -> 1.10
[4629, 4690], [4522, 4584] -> 1.06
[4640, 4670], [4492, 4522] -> 1.06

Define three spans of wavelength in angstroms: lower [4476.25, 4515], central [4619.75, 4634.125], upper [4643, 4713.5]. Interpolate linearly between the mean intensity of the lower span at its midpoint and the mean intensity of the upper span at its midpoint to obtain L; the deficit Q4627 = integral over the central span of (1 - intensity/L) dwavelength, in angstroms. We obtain -1.05 angstroms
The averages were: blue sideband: 14.7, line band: 15.9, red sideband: 14.9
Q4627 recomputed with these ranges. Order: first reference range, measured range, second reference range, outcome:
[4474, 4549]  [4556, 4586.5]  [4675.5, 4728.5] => -1.38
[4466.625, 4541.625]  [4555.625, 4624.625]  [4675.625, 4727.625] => -2.38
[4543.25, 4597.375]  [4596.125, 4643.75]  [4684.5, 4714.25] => -2.26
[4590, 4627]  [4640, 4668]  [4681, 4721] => 0.87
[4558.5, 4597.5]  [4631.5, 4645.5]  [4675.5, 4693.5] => -0.02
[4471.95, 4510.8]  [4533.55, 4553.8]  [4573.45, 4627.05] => 1.50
